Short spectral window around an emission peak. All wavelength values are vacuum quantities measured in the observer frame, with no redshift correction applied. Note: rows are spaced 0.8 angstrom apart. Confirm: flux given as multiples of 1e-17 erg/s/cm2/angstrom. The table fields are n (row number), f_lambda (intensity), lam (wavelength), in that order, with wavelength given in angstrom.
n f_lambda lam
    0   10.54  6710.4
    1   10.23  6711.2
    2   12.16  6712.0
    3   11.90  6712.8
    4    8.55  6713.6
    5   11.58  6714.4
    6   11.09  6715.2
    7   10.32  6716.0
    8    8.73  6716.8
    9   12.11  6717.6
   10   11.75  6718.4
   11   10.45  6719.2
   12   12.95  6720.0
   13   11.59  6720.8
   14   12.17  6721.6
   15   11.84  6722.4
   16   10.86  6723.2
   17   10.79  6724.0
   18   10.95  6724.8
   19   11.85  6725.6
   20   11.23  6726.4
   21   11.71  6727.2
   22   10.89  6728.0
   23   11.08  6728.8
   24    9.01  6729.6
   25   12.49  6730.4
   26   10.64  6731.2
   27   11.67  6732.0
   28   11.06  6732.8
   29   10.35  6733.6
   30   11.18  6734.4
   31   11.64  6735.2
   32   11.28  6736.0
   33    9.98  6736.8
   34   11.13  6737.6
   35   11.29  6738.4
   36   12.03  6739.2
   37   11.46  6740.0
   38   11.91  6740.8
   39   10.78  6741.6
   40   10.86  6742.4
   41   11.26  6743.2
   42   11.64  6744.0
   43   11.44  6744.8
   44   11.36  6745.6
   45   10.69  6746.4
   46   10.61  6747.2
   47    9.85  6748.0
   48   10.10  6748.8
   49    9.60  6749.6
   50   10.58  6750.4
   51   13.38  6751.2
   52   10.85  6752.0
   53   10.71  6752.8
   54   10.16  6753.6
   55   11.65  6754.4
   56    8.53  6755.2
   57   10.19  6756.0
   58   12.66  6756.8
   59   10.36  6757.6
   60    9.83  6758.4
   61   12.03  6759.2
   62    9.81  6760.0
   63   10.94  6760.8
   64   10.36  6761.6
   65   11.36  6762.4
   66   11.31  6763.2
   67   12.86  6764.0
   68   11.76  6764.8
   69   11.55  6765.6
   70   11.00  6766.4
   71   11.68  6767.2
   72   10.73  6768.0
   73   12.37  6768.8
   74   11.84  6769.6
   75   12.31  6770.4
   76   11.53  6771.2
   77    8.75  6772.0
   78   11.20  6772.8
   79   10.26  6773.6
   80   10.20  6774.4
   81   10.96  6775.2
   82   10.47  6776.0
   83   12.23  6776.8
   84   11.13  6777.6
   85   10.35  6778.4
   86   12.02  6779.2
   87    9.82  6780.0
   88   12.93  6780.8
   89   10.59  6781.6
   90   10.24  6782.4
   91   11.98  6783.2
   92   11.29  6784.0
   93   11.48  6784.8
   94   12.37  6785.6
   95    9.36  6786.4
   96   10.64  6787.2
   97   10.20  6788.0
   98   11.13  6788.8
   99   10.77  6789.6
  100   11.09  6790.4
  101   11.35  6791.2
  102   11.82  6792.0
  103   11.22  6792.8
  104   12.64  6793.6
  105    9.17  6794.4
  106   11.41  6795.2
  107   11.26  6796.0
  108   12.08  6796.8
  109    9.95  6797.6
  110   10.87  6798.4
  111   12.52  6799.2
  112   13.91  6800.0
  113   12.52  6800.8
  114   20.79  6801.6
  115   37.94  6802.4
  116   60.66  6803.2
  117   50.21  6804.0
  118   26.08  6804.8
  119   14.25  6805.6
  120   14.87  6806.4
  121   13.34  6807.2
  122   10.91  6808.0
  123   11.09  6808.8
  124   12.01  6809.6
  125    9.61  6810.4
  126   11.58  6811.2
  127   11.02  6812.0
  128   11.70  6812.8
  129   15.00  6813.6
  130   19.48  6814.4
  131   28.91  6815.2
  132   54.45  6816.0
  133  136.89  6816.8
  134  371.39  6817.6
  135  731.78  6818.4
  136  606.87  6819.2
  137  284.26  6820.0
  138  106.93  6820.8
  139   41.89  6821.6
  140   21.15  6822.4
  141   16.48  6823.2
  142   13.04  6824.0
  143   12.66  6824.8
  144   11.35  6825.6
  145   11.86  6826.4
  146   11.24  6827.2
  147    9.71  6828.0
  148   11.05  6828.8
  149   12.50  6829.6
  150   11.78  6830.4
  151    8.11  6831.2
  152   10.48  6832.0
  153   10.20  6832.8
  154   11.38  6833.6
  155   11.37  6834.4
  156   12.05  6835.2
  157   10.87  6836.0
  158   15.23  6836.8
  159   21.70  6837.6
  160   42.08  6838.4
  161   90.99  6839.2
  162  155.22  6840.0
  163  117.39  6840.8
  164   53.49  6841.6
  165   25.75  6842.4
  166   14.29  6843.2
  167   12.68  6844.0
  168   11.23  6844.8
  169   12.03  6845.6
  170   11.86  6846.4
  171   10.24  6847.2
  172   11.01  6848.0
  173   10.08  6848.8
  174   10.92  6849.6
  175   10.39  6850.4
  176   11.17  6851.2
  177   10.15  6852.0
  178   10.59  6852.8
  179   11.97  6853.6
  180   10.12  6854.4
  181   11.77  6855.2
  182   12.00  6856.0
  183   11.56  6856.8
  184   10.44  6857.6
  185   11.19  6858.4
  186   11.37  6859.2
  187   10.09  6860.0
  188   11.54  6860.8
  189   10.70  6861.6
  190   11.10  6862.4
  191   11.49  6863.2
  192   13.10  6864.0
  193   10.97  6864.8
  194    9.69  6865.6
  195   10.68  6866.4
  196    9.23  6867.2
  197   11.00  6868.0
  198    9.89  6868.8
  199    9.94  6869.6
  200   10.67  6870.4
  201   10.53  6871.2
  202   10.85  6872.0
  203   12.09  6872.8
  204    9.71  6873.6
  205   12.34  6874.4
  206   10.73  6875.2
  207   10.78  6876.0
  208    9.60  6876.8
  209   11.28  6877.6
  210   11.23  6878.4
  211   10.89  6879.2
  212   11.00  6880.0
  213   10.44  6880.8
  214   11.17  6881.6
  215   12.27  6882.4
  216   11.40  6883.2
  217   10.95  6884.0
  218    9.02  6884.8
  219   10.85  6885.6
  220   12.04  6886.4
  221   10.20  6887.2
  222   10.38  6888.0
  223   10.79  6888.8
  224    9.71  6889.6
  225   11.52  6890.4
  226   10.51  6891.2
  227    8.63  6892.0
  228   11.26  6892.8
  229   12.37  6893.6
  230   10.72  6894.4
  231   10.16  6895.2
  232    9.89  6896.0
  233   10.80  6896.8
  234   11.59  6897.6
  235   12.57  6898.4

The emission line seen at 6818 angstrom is Halpha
